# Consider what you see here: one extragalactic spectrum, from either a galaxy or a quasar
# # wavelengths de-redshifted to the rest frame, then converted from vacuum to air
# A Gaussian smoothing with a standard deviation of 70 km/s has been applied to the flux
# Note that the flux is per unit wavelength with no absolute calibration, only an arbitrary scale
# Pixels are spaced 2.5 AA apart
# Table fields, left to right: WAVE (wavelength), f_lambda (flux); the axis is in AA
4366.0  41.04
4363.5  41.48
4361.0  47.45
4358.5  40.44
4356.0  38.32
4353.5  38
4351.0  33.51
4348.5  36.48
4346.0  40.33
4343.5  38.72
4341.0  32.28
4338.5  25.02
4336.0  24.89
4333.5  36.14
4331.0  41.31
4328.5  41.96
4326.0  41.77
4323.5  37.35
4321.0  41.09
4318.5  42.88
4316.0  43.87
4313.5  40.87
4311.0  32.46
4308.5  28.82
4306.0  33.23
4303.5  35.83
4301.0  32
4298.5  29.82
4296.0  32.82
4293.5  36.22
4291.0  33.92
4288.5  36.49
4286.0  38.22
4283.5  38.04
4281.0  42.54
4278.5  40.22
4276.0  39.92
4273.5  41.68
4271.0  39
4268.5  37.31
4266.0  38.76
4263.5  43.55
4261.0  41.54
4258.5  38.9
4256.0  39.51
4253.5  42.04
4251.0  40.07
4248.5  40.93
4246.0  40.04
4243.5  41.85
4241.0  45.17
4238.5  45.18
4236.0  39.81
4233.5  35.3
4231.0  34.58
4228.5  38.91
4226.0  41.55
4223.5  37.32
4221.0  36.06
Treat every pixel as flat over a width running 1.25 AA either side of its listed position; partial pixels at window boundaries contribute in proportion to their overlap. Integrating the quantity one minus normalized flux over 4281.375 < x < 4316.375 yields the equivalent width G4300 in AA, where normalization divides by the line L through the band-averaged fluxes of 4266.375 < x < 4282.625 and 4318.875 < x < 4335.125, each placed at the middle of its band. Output 4.15 AA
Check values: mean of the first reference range 40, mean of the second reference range 39.7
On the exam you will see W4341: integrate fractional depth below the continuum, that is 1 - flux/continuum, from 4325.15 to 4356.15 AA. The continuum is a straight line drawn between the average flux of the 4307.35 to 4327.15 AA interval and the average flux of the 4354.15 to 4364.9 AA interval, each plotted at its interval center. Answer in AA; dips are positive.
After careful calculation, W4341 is 3.4 AA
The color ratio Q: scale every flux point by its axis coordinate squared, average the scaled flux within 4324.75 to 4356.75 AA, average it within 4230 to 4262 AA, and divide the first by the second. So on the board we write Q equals 0.93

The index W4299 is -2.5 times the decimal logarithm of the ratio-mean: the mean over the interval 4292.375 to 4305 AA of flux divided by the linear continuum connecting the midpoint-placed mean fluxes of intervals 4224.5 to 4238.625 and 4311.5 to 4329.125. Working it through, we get 0.21 mag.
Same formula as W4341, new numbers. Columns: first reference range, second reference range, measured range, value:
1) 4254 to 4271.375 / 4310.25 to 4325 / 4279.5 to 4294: 0.8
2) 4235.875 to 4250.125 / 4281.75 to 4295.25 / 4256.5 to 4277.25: -0.4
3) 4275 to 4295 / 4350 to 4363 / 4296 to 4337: 2.5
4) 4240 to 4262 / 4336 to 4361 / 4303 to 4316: 1.0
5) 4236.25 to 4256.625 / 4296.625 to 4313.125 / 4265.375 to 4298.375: -1.4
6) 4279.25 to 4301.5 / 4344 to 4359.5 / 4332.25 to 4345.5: 2.0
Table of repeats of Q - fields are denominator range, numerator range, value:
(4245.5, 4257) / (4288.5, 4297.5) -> 0.87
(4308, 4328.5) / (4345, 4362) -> 1.01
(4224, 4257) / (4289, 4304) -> 0.85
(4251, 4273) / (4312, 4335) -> 1.04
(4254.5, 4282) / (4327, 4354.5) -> 0.91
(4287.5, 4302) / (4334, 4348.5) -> 1.00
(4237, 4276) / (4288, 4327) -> 0.90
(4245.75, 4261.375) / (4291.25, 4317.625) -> 0.88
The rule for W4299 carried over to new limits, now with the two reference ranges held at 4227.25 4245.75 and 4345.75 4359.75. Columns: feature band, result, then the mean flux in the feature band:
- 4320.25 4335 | -0.04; 39.6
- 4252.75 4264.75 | -0.04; 41.1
